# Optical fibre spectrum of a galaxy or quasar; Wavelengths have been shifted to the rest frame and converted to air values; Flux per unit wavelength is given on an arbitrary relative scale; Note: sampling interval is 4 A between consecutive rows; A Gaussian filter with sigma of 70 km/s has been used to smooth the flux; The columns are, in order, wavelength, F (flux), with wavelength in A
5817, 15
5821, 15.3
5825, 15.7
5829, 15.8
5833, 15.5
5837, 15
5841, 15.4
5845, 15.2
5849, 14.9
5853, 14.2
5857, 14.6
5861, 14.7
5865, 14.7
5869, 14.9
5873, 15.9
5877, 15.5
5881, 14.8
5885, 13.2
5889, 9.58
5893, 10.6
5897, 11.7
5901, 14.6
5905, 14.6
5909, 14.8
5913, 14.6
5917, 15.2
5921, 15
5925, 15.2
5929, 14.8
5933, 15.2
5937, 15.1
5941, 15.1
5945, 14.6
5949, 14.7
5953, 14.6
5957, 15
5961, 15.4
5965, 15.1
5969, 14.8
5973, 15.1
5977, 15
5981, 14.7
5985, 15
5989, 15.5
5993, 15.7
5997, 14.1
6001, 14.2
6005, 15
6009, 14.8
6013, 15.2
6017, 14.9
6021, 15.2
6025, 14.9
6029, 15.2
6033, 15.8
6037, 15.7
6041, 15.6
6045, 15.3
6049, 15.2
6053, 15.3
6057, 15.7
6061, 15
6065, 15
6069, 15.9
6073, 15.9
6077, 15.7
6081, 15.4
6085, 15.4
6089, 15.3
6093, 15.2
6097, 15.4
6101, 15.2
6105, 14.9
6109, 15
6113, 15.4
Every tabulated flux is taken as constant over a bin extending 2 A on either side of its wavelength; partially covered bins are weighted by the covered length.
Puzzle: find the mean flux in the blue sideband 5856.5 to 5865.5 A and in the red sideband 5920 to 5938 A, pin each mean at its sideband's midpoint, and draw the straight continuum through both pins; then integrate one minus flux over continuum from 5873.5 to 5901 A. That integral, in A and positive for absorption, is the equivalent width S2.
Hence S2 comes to 3.6 A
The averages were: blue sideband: 14.7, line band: 12.9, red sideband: 15.1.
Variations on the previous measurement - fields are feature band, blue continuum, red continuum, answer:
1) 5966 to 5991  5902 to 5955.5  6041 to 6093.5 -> 0.1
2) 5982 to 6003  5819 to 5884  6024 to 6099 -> 0.6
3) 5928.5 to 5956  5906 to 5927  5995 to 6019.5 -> 0.0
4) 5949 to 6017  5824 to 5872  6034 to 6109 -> 1.4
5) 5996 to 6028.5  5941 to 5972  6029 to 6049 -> 1.0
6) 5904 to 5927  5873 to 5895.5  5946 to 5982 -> -1.9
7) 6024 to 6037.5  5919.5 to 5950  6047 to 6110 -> -0.2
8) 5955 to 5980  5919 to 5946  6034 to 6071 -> 0.1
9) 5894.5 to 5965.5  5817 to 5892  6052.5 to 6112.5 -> 0.9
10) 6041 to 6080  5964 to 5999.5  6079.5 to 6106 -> -0.7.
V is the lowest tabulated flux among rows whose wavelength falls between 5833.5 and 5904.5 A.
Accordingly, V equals 9.58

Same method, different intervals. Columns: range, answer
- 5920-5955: 14.6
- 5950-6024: 14.1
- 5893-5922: 10.6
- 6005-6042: 14.8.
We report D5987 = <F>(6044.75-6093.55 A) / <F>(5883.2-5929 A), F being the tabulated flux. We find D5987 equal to 1.1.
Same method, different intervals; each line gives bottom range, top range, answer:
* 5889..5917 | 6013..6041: 1.15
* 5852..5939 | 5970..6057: 1.06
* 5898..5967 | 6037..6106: 1.04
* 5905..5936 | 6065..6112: 1.03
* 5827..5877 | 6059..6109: 1.02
